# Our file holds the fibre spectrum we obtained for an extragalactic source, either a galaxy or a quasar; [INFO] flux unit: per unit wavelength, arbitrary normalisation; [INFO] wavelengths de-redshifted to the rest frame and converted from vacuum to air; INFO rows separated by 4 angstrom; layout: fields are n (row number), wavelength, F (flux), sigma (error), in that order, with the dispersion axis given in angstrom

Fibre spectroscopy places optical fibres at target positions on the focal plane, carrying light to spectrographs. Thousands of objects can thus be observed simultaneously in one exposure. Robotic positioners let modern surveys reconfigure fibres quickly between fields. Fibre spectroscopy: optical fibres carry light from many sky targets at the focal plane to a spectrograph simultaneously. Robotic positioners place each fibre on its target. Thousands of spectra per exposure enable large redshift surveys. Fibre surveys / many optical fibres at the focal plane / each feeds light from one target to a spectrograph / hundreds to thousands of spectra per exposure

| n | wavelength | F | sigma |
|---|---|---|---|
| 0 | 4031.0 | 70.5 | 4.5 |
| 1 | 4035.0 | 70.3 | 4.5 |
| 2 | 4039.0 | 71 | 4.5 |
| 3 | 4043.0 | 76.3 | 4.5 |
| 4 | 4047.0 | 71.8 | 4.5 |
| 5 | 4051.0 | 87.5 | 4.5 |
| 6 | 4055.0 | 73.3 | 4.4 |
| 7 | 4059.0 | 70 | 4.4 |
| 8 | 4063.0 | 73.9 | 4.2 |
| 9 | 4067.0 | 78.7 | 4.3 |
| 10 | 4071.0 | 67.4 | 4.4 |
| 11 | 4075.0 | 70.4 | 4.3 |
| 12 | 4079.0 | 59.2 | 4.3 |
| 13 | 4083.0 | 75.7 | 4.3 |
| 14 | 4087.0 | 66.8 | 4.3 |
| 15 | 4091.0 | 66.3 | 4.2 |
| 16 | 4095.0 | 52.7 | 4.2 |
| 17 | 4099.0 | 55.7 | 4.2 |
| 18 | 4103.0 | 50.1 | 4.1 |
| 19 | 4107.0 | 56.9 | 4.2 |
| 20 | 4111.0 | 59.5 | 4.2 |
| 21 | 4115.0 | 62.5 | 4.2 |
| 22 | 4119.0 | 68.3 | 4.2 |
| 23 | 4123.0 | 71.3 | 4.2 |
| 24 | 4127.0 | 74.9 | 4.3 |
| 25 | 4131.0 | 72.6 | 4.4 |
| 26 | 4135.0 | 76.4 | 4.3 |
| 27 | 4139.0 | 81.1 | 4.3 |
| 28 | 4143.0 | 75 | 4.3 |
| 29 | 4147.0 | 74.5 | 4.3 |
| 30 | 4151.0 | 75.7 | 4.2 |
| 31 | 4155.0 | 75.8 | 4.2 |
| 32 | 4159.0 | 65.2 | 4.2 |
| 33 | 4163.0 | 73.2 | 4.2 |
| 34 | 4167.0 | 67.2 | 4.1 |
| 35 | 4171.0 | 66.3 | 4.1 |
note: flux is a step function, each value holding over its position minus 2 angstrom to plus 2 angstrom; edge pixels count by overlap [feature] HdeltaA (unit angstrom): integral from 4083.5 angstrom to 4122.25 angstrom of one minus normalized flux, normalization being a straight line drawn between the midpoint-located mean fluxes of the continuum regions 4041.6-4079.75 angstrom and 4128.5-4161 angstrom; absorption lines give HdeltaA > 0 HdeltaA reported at 6.8 angstrom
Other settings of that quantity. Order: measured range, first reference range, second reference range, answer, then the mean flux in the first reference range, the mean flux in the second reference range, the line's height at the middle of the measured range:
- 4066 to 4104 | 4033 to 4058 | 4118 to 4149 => 5.28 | 74.8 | 74.5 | 74.7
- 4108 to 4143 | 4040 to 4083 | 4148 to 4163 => 0.95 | 72.9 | 72.5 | 72.6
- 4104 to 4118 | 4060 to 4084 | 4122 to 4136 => 2.55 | 70.6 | 73.8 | 72.8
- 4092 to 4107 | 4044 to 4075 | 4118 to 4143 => 4.06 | 74.4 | 74.4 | 74.4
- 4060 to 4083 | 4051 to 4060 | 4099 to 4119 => -0.06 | 75.4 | 58.2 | 70.2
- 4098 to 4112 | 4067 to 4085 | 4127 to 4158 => 3.26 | 69.3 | 75.5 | 72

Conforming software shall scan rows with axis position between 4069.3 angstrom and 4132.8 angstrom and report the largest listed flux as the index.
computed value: 75.7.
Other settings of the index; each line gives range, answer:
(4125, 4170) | 81.1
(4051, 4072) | 87.5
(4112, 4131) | 74.9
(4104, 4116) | 62.5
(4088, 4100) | 66.3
